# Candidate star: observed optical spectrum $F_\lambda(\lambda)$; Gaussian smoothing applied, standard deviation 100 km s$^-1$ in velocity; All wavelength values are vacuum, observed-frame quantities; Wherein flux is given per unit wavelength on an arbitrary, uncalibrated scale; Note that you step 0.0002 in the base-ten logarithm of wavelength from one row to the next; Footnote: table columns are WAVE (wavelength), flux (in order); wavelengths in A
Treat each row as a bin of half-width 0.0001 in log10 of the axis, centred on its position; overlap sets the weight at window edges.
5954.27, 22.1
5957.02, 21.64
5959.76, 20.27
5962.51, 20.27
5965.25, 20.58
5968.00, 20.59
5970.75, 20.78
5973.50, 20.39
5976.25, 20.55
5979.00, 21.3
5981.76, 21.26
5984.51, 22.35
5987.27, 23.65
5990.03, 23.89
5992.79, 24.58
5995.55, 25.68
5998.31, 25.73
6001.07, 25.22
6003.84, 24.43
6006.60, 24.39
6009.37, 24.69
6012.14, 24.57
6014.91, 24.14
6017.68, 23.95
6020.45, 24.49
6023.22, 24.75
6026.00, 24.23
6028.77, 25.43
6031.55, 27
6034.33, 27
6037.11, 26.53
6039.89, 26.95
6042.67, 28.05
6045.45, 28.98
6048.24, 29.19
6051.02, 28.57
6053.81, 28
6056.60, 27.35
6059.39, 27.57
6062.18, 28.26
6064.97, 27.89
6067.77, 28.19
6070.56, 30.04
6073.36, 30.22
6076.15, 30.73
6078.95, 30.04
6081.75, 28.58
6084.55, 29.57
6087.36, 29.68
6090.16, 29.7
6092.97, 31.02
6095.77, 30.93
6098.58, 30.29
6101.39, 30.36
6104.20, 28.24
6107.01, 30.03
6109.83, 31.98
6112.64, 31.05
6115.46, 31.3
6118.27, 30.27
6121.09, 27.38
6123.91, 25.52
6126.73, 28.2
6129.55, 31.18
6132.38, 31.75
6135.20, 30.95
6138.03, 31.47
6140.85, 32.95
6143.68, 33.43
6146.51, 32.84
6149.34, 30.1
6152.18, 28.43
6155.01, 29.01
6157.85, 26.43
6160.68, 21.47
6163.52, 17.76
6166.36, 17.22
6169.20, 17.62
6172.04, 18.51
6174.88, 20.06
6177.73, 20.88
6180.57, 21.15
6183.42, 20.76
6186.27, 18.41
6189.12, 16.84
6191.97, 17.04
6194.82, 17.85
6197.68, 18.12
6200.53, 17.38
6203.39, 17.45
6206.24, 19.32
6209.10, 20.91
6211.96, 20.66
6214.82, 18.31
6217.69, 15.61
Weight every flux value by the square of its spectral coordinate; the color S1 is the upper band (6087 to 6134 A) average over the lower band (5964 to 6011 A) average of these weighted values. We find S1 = 1.36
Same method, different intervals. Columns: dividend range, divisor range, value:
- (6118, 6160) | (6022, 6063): 1.13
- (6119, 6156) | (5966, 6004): 1.40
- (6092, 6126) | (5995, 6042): 1.21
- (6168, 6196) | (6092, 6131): 0.65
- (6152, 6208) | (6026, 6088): 0.73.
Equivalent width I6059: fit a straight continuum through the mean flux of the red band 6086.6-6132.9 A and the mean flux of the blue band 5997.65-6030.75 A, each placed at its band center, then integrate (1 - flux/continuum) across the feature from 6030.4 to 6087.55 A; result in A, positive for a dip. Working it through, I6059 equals -2.8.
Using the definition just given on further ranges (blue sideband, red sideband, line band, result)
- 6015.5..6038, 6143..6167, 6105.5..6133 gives -3.9 A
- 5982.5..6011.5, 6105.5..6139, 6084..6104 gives -0.9 A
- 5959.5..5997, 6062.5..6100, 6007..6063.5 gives -0.4 A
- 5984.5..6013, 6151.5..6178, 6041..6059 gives -3.5 A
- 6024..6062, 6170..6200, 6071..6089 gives -3.4 A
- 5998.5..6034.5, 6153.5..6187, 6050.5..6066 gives -2.7 A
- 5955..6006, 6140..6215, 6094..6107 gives -4.7 A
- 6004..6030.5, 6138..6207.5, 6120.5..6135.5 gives -4.0 A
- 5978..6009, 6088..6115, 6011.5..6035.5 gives 0.6 A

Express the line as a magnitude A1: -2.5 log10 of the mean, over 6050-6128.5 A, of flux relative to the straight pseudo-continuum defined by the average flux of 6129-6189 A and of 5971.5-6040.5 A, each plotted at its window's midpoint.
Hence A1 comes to -0.19 mag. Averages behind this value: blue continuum 24.2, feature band 29.3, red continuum 25.1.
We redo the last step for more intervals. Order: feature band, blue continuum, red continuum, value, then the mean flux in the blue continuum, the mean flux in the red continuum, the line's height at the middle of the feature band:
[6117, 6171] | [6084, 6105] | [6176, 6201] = -0.139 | 30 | 18.8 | 24.1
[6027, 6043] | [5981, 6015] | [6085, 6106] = -0.010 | 24.3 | 30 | 26.4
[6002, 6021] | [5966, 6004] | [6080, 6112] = 0.006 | 22.8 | 30.1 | 24.5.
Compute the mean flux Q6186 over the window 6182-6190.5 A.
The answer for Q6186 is 18.7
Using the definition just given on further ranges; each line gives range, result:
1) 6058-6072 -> 28.4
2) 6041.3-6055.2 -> 28.6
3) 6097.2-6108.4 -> 29.7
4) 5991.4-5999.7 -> 25.3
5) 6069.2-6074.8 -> 30.2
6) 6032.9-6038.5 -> 26.8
